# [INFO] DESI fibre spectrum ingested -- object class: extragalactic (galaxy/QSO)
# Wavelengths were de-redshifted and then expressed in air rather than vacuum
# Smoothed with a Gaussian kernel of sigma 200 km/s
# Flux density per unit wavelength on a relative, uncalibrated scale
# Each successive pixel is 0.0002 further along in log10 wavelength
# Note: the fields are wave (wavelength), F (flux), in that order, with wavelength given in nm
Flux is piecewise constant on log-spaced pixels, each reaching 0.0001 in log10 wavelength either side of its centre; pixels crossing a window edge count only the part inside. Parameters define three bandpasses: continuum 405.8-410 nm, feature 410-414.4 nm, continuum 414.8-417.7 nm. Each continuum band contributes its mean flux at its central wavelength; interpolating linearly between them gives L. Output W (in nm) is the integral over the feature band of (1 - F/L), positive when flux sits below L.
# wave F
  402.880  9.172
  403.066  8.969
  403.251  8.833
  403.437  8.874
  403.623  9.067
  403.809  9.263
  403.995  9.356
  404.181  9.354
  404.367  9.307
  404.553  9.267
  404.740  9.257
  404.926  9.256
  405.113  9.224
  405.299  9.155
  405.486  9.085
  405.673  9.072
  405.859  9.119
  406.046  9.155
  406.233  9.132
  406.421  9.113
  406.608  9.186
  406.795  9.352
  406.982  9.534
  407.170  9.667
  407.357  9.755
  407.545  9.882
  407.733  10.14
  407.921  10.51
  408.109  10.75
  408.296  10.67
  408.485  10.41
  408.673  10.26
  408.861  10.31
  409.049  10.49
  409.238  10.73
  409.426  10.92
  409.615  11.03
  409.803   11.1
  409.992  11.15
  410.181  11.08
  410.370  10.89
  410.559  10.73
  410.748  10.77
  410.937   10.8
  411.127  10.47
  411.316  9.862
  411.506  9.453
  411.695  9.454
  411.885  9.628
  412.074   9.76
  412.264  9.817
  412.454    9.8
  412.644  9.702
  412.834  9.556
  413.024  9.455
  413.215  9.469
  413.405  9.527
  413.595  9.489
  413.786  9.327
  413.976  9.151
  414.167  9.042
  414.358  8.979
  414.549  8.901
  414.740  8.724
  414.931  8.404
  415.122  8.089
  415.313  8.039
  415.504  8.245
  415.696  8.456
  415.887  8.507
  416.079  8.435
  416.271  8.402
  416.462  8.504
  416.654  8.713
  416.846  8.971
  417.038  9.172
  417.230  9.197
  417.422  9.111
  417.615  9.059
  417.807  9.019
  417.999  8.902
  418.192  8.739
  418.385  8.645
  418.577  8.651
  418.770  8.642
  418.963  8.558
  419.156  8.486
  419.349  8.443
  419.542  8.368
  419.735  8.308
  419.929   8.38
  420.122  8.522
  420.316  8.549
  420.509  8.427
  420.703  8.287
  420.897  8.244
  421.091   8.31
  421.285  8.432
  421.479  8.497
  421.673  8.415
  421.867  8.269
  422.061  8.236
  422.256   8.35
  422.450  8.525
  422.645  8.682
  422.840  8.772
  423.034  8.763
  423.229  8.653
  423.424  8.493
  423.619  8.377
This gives -0.25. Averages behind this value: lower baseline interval 10.1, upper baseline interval 8.62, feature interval 9.87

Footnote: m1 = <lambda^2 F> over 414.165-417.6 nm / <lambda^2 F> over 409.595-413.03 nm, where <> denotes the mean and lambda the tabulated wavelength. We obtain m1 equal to 0.9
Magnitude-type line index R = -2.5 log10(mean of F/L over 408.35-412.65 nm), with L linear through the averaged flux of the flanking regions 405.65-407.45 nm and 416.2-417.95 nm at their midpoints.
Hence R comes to -0.14 mag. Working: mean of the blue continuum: 9.32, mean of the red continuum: 8.92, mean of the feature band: 10.4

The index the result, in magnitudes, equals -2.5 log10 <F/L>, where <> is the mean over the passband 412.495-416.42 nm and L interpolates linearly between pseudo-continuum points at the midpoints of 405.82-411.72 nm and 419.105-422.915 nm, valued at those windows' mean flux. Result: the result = 0.06 mag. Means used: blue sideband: 10.2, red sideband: 8.42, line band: 8.9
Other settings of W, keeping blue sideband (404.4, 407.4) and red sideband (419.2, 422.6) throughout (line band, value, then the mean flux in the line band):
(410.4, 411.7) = -0.19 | 10.3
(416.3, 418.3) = -0.07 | 8.92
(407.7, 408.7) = -0.15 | 10.5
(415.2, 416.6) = 0.05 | 8.38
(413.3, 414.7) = -0.06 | 9.19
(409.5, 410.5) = -0.22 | 11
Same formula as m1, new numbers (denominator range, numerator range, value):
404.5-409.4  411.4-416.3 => 0.96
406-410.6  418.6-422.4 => 0.87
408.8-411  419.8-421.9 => 0.82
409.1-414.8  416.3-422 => 0.89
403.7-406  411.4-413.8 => 1.08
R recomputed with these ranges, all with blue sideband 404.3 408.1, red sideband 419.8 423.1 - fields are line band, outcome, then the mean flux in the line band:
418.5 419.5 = 0.01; 8.54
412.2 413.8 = -0.07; 9.58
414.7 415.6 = 0.07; 8.28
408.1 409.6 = -0.14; 10.6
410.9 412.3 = -0.09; 9.87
